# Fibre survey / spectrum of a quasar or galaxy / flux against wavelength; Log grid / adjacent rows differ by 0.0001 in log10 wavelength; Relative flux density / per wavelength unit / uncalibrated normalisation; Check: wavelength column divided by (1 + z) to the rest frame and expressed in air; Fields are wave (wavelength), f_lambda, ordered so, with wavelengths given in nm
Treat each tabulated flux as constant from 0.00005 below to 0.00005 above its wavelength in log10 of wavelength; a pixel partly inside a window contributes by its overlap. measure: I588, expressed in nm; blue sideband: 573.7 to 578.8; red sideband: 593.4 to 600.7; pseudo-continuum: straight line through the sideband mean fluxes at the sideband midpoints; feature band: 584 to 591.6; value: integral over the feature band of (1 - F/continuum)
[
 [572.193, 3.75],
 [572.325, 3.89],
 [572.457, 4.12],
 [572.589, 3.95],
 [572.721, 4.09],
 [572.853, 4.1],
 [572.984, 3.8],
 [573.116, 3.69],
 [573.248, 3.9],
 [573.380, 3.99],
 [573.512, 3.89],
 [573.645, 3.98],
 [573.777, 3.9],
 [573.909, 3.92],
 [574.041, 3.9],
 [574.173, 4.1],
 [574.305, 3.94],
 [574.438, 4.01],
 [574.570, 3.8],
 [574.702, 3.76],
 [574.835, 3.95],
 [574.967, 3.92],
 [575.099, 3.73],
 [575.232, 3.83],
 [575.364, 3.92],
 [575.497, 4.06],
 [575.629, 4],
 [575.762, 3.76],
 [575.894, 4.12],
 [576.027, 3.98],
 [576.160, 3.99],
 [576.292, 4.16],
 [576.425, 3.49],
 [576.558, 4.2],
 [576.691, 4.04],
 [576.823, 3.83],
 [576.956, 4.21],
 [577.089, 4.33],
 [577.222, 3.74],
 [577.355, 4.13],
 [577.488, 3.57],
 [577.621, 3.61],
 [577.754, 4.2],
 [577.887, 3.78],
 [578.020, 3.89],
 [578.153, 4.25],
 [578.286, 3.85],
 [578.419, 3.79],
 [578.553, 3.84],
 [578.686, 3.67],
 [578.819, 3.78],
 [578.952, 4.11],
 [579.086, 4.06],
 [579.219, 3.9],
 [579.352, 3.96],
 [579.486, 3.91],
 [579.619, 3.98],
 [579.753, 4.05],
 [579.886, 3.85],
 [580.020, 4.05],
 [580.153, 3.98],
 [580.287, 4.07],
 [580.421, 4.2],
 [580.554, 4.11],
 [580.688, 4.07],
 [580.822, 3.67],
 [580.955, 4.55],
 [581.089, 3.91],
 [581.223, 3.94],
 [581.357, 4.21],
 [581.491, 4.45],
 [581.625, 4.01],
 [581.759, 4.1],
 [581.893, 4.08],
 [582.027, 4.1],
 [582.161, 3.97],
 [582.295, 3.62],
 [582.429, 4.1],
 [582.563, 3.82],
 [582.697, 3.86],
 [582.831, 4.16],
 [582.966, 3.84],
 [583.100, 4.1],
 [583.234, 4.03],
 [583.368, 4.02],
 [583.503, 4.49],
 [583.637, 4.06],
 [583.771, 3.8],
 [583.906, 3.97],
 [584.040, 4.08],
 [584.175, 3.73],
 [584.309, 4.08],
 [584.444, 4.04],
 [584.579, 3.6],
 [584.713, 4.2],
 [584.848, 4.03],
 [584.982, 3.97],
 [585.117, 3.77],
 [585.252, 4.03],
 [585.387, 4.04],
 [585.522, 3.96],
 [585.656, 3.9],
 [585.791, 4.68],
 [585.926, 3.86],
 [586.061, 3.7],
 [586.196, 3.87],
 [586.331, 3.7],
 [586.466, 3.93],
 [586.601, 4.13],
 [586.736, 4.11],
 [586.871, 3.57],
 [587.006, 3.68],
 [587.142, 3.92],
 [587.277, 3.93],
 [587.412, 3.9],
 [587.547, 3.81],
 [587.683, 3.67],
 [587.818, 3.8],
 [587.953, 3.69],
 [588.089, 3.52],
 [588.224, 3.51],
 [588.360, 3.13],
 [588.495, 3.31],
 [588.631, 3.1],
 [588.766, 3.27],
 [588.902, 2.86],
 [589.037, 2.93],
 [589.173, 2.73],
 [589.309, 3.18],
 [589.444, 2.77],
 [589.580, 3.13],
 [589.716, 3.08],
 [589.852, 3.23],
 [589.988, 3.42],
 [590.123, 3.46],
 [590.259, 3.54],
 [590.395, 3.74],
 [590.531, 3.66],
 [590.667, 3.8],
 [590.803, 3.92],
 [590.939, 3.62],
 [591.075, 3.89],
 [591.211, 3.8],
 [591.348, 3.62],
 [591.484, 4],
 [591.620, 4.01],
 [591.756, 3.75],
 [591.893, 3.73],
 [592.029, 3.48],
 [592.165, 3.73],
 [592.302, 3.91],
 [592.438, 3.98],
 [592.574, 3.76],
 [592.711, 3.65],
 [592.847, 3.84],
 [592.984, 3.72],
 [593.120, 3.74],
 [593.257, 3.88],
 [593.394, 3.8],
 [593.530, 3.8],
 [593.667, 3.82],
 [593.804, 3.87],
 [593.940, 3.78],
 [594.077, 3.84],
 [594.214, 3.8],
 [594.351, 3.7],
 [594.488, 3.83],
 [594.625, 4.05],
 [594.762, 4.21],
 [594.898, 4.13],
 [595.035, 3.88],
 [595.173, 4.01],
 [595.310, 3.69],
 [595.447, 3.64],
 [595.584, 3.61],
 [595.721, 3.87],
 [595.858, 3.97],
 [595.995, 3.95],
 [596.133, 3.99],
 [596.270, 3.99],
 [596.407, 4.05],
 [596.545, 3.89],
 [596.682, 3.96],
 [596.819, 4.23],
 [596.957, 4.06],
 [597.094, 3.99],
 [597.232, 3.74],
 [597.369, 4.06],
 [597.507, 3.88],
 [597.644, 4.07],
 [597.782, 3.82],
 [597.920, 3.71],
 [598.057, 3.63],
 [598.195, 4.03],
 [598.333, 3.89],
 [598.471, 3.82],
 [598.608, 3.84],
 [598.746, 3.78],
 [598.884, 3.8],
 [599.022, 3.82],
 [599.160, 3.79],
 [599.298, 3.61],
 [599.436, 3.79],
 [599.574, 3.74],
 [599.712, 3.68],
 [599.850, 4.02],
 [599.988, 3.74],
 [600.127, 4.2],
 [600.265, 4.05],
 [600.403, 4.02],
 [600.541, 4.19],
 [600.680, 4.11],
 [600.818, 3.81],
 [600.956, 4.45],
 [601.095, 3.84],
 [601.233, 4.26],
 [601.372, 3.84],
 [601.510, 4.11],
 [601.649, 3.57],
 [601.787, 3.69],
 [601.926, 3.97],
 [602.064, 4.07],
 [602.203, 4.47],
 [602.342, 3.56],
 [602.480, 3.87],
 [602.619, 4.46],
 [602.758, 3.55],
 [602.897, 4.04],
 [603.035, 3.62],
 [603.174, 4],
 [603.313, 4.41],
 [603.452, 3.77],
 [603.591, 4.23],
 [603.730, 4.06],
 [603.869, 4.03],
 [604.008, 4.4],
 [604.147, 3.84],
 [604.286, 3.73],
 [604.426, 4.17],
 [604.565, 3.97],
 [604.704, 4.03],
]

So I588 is 0.46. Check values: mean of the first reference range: 3.92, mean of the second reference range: 3.89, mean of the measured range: 3.67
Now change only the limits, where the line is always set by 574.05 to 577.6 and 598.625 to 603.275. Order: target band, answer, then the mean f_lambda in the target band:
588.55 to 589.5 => 0.229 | 2.99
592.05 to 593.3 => 0.046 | 3.79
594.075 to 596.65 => 0.018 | 3.9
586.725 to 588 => 0.045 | 3.8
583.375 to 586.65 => -0.041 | 3.98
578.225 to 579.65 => 0.016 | 3.89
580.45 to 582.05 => -0.067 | 4.1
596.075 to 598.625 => -0.001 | 3.93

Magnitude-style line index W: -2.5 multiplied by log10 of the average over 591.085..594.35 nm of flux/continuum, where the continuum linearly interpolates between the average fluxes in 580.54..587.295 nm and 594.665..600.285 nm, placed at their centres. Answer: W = 0.04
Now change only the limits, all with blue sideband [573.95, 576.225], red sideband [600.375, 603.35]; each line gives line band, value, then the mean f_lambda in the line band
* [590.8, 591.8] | 0.04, 3.82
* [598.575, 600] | 0.06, 3.78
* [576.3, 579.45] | 0.00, 3.93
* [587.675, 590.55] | 0.20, 3.29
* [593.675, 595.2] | 0.02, 3.91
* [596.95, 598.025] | 0.02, 3.9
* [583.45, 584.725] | -0.01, 3.99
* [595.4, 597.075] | 0.01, 3.94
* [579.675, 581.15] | -0.03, 4.05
